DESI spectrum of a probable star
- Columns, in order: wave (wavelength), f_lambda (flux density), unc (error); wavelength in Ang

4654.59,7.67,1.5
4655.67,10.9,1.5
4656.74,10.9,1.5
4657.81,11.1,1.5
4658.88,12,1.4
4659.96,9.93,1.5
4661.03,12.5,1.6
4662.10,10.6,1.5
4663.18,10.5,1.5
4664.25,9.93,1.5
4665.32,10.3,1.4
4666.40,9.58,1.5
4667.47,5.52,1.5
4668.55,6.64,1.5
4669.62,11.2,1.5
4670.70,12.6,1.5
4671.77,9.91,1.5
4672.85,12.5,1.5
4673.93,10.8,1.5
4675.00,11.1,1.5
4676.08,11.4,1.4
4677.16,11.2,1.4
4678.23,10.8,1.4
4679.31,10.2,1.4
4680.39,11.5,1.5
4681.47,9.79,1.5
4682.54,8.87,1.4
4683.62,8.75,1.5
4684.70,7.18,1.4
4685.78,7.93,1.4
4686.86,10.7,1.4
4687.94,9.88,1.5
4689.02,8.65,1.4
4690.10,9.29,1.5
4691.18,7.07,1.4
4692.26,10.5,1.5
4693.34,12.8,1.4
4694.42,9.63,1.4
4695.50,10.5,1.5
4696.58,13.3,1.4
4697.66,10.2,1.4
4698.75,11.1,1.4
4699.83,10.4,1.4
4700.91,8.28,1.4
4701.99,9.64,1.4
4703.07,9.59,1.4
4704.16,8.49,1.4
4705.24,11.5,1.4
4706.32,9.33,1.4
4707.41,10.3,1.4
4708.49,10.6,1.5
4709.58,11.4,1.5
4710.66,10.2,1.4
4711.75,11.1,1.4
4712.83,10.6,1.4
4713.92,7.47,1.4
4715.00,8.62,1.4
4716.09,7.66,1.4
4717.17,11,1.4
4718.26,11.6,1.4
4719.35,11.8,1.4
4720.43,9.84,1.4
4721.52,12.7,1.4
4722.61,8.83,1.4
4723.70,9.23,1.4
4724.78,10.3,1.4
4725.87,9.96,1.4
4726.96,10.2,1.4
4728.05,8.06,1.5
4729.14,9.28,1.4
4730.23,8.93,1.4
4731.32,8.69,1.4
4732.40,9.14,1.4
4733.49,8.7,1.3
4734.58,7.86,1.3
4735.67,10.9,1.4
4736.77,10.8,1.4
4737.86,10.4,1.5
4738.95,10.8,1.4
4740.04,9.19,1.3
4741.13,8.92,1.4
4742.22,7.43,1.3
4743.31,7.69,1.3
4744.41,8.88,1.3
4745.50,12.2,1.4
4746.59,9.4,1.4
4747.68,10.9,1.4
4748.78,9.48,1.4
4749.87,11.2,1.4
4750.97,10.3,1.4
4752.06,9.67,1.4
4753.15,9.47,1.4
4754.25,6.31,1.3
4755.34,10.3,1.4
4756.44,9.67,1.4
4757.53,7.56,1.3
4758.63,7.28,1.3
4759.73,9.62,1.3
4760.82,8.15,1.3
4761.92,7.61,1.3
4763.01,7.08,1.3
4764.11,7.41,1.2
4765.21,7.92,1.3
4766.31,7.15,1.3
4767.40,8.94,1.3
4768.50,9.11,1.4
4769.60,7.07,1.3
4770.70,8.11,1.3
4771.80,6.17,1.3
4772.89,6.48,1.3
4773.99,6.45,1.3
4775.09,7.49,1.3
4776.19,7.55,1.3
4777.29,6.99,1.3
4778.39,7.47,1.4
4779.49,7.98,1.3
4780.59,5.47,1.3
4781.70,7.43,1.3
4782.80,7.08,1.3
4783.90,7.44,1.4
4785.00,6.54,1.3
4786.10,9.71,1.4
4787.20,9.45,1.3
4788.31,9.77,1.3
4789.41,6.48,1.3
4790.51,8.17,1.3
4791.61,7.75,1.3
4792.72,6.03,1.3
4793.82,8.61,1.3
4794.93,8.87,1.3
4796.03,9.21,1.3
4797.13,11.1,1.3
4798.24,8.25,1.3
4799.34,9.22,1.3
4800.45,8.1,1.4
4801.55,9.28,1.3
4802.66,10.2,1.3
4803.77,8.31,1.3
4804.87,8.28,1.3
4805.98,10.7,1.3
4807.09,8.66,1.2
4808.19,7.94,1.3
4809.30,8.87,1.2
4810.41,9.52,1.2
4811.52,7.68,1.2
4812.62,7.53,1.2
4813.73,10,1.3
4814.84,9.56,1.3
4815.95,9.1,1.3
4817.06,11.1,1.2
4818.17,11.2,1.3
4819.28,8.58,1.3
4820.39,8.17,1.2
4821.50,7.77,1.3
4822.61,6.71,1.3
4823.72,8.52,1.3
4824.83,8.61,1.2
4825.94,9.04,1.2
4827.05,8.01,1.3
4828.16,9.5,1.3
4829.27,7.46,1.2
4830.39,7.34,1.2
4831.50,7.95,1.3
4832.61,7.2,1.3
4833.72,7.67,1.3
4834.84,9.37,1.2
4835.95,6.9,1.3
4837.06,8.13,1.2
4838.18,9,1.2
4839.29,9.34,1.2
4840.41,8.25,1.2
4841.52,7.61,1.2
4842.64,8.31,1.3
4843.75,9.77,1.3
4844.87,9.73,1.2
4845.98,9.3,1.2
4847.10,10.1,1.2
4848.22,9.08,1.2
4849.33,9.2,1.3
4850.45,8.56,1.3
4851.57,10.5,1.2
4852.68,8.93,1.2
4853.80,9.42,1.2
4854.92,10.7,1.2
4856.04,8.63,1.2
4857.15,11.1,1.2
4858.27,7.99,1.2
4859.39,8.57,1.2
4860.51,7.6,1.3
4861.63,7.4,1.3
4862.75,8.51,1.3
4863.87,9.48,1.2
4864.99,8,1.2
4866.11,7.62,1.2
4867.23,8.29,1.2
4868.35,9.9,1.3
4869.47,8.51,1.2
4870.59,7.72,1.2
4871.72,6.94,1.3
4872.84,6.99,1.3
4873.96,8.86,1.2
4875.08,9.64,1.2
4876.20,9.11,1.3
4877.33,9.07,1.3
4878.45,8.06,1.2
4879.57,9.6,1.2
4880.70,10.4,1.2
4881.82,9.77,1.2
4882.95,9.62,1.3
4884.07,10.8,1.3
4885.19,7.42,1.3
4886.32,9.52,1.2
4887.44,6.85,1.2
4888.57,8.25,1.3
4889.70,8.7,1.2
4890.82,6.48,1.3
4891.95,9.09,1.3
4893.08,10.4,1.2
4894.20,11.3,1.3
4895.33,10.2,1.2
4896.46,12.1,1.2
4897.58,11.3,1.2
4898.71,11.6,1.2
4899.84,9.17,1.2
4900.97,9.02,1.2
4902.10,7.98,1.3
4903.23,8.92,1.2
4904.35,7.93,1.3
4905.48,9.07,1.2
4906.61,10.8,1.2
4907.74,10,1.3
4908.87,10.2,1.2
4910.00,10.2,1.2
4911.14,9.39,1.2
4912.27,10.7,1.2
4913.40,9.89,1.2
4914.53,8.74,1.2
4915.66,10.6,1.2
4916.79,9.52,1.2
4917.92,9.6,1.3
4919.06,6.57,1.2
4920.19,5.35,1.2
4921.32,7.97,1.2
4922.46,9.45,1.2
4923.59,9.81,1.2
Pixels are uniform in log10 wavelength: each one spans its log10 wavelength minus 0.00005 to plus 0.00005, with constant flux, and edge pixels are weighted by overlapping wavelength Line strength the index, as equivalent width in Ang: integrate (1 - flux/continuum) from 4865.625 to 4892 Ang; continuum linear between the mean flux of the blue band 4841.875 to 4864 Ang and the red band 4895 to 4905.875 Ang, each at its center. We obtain 2.3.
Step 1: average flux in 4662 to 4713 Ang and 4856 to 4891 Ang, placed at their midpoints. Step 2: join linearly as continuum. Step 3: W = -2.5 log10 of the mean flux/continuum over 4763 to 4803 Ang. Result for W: 0.175 mag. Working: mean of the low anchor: 10.1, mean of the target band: 7.93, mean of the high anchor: 8.63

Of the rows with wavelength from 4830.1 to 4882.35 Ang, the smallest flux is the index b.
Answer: 6.9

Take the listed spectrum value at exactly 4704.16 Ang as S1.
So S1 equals 8.49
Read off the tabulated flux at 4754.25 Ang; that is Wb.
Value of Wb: 6.31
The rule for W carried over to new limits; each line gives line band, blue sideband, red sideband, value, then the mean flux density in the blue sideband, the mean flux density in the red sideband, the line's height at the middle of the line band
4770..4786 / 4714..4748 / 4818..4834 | 0.24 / 9.64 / 8.19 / 8.92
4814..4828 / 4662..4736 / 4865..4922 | 0.06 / 9.91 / 9.1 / 9.41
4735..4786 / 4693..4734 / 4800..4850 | 0.13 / 10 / 8.73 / 9.47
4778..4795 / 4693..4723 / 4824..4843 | 0.16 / 10.3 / 8.22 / 9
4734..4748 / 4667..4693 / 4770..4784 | -0.19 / 9.78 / 7.07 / 8.08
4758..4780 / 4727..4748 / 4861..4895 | 0.21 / 9.38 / 8.75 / 9.24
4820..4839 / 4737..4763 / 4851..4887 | 0.11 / 9.21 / 8.89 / 9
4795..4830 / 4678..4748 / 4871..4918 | 0.08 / 9.8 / 9.37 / 9.56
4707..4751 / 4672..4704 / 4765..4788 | -0.11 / 10.1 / 7.54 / 8.91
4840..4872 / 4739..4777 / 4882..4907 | 0.04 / 8.49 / 9.38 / 9.13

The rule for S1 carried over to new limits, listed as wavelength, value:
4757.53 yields 7.56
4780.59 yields 5.47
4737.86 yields 10.4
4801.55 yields 9.28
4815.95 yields 9.1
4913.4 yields 9.89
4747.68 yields 10.9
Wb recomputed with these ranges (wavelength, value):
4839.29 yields 9.34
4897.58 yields 11.3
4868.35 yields 9.9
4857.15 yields 11.1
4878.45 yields 8.06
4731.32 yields 8.69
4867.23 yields 8.29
